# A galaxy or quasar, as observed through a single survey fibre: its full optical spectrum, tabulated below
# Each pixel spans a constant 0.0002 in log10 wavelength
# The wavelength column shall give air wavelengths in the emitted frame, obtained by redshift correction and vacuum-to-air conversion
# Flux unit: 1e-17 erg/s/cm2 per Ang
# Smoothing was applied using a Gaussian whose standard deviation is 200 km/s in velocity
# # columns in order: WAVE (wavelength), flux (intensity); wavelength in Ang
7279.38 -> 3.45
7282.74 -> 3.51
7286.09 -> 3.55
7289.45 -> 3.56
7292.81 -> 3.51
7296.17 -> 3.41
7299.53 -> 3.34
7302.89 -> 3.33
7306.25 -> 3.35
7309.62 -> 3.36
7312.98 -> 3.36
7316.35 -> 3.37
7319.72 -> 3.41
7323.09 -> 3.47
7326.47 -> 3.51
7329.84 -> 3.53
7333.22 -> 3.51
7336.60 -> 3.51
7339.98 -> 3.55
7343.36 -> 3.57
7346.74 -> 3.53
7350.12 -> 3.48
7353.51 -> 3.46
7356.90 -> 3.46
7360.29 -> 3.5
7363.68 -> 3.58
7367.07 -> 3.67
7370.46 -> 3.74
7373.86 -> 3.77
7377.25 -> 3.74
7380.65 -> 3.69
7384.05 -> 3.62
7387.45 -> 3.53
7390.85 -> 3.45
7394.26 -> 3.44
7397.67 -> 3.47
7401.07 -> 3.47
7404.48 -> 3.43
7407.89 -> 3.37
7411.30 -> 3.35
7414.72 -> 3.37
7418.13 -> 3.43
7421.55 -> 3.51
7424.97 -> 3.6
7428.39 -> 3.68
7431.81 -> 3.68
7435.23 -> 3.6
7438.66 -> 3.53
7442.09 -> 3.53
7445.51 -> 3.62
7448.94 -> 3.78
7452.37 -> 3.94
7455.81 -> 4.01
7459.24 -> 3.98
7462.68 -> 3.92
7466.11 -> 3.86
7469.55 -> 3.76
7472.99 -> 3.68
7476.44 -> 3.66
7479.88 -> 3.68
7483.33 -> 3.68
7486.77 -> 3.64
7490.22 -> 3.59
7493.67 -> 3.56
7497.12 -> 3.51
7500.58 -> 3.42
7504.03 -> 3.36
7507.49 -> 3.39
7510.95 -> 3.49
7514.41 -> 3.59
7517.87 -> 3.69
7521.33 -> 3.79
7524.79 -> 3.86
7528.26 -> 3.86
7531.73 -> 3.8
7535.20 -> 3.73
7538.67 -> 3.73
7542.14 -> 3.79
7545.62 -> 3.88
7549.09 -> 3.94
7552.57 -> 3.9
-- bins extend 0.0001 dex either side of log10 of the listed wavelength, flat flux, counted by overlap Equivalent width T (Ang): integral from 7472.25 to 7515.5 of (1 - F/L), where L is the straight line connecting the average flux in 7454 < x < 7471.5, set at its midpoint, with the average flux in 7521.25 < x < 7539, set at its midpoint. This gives 3.4 Ang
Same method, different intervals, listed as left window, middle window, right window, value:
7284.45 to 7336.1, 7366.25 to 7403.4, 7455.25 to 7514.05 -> -0.7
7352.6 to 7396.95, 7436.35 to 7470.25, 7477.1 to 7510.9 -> -2.2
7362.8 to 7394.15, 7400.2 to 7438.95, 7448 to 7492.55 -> 2.1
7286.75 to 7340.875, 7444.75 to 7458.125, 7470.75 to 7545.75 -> -1.0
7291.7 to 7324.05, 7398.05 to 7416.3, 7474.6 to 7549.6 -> 0.6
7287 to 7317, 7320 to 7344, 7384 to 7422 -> -0.7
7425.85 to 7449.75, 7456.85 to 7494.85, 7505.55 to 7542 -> -0.8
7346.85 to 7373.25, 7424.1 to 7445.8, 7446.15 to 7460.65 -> 1.3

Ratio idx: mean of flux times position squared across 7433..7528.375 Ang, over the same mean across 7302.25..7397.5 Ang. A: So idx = 1.08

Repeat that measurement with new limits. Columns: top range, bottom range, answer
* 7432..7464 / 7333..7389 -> 1.07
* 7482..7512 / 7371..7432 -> 1.02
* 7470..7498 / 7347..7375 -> 1.05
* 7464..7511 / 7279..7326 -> 1.10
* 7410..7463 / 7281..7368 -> 1.08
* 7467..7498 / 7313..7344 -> 1.09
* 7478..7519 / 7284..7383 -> 1.06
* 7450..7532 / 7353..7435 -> 1.07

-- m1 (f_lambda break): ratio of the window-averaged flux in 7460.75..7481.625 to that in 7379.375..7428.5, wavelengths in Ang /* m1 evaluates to 1.1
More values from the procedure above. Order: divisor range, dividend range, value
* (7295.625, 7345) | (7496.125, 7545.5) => 1.06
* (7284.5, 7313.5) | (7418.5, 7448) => 1.05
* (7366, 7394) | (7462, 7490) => 1.02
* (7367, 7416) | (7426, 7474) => 1.06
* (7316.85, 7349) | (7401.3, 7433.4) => 1.00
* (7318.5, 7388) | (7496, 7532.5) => 1.01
